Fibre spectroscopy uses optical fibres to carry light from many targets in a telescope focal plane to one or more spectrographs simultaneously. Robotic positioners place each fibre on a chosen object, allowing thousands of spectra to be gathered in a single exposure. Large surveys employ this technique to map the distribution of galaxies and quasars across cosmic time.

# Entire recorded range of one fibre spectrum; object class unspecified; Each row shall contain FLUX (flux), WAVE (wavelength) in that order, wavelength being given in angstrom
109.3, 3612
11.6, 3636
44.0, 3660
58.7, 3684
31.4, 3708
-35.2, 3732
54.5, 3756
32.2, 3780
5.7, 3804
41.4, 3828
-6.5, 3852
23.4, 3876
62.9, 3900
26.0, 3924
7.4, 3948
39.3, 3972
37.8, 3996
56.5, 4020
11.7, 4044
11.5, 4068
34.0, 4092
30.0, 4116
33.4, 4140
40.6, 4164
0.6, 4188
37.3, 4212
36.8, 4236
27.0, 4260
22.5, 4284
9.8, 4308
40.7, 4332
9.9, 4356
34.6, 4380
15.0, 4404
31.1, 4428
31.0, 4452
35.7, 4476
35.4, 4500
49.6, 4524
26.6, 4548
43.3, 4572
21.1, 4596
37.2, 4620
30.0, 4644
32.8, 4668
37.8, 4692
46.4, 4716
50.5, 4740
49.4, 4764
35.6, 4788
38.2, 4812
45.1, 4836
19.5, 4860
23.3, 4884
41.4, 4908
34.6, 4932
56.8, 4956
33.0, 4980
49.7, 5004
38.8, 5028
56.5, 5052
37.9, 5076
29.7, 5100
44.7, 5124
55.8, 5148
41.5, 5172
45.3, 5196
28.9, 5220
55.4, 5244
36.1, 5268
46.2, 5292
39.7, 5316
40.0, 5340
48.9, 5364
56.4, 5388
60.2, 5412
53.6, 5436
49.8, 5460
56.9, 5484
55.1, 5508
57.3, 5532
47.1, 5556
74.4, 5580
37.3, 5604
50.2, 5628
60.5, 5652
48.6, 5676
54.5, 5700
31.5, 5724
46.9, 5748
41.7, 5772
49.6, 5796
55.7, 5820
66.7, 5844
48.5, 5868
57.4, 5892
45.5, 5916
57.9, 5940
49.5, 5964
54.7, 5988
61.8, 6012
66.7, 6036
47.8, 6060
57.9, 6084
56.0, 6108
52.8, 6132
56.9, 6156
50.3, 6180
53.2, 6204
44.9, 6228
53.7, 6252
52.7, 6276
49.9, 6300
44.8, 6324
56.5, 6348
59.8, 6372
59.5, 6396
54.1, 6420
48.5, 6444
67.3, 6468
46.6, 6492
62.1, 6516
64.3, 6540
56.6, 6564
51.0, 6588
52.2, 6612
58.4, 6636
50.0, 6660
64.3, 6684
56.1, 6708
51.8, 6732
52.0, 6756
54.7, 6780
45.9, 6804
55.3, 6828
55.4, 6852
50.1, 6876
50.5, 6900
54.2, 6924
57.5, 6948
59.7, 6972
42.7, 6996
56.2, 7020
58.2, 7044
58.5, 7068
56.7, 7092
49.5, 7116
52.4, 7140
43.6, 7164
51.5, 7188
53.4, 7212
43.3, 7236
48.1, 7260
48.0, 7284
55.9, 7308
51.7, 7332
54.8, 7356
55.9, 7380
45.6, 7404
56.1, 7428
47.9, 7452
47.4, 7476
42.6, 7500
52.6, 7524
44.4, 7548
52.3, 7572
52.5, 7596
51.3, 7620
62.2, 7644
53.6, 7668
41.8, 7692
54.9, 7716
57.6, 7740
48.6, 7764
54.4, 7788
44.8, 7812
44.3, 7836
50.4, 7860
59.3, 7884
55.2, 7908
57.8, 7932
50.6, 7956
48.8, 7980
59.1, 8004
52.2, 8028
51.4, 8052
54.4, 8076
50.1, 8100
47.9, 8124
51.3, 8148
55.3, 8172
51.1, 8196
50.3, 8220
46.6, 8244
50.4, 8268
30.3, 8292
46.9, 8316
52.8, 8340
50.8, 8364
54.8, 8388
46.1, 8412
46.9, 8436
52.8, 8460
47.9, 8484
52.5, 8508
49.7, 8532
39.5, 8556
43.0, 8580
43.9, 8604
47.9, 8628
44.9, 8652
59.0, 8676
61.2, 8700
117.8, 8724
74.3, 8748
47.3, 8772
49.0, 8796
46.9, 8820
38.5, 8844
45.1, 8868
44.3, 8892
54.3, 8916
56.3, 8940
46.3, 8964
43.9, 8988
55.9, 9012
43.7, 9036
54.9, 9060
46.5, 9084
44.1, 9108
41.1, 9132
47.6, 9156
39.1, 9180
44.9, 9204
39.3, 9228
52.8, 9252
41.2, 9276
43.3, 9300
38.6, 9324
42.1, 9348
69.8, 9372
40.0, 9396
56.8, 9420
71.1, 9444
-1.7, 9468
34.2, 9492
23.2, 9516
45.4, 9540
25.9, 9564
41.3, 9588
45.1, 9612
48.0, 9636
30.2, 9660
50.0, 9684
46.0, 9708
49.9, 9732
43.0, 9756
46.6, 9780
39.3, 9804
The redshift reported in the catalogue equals 0.329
